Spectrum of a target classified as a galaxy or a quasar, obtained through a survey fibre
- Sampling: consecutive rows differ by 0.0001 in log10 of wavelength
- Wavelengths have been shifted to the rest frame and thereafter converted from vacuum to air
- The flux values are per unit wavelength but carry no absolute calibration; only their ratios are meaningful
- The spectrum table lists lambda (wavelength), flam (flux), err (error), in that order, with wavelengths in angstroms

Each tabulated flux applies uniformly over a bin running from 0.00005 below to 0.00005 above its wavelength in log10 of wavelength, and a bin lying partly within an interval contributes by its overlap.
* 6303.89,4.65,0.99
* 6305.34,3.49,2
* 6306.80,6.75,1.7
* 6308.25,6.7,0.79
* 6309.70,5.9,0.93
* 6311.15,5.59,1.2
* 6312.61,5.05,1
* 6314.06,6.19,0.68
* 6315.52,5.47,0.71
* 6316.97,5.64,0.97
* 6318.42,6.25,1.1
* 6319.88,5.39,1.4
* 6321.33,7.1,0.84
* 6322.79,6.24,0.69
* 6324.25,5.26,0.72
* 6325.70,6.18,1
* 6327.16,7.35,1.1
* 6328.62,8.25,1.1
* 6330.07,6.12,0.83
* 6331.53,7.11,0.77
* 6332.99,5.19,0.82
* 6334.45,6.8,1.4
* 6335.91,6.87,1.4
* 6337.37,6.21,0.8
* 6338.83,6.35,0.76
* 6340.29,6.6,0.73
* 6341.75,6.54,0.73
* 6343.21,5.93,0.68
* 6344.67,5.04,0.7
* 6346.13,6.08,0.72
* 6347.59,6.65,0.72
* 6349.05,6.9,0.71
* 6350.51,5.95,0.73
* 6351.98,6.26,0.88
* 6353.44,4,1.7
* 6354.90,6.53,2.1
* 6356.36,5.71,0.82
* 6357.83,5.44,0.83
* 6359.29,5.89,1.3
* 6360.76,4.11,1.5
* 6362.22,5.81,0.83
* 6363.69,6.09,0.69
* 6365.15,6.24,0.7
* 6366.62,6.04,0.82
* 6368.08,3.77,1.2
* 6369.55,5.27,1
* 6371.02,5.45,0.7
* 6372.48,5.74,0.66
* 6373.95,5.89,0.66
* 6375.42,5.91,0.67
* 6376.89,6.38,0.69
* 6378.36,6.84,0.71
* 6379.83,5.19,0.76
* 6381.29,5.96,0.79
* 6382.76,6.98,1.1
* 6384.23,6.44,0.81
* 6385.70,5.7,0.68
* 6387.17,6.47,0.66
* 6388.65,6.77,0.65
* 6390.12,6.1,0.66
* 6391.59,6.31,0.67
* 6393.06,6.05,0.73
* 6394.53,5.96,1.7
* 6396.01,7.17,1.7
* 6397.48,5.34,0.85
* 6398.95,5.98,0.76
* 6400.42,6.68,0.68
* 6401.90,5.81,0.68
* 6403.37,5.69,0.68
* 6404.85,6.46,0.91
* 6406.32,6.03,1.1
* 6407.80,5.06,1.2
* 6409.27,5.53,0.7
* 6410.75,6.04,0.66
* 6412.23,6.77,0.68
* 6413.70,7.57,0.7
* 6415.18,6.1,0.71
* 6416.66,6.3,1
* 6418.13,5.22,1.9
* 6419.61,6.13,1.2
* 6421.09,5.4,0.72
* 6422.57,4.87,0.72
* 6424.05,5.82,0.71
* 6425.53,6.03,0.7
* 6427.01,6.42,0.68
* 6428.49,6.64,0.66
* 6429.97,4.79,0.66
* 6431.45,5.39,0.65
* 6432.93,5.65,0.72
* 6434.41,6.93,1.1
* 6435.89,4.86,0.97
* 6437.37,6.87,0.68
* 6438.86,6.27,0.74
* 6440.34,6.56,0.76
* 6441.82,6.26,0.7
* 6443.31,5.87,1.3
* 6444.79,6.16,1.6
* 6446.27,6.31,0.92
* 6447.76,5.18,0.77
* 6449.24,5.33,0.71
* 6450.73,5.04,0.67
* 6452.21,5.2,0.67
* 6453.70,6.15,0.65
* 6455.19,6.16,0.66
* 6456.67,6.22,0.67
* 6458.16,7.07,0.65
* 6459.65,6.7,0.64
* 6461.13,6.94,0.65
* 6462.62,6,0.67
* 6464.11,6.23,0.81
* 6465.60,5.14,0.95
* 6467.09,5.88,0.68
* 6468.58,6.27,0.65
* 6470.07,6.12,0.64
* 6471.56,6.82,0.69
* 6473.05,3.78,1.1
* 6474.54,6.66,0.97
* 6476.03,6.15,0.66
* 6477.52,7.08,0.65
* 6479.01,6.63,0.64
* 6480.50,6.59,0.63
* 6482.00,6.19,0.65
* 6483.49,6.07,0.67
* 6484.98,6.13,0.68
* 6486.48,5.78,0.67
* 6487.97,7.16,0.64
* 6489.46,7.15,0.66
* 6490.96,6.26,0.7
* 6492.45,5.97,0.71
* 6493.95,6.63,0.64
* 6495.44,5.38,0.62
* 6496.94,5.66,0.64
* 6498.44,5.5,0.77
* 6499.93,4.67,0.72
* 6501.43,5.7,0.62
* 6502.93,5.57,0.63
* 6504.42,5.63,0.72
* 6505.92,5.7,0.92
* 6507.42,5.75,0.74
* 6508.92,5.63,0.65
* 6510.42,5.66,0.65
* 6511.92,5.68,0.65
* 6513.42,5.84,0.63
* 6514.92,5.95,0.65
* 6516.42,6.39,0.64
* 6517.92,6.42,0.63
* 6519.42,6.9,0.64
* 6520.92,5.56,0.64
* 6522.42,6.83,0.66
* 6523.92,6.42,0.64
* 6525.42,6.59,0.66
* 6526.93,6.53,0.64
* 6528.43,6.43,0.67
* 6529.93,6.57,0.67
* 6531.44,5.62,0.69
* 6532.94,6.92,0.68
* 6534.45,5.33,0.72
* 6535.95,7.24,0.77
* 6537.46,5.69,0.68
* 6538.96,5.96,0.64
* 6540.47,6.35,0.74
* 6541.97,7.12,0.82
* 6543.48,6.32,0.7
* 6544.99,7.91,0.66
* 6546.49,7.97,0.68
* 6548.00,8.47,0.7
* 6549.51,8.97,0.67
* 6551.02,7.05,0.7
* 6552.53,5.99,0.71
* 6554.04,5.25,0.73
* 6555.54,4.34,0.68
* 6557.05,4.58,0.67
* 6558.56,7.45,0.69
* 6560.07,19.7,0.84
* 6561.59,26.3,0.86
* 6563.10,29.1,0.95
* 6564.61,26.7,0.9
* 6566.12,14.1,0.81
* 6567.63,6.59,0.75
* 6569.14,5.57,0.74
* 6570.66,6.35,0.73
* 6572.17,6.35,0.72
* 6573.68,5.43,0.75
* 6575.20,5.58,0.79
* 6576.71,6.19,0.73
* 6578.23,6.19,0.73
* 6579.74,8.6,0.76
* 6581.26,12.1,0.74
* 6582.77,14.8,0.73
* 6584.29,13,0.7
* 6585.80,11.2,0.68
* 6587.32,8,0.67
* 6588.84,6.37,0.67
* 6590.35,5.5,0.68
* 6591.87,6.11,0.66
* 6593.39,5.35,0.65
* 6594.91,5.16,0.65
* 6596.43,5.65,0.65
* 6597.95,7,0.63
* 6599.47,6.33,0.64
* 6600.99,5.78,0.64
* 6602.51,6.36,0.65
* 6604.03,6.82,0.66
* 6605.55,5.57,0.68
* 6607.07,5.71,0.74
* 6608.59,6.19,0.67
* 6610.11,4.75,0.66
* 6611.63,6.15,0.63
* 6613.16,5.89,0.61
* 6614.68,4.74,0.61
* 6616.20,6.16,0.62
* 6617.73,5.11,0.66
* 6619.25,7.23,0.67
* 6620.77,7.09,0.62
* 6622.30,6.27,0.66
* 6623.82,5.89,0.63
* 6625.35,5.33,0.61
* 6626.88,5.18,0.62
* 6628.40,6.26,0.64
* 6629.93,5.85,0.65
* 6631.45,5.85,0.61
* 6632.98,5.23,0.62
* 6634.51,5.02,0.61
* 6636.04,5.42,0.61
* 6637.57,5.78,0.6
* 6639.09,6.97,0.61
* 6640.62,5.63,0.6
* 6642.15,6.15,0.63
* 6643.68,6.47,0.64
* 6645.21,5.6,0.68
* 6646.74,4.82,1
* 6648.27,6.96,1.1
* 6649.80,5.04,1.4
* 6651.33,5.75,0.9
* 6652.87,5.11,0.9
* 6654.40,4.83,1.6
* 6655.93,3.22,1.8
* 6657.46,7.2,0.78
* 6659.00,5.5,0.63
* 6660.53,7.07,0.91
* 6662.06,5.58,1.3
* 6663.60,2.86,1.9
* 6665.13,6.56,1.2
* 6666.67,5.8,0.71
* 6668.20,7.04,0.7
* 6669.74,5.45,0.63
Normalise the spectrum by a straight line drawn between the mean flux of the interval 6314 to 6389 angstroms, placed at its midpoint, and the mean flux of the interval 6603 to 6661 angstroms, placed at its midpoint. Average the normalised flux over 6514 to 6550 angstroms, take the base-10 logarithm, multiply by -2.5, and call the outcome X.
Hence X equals -0.14 mag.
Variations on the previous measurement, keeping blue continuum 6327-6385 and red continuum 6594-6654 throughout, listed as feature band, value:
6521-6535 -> -0.075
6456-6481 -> -0.052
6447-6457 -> 0.071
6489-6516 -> 0.027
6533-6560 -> -0.175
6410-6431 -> -0.001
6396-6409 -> 0.010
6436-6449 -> -0.021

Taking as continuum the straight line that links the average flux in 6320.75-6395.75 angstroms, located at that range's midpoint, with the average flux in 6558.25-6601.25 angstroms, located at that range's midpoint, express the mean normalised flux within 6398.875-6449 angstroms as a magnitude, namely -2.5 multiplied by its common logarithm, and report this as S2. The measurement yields 0.21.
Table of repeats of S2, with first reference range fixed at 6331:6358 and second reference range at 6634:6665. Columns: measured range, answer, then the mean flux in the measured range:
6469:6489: -0.068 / 6.26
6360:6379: 0.079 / 5.65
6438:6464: -0.029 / 6.09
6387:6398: -0.043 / 6.28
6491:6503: 0.033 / 5.67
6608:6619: 0.000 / 5.64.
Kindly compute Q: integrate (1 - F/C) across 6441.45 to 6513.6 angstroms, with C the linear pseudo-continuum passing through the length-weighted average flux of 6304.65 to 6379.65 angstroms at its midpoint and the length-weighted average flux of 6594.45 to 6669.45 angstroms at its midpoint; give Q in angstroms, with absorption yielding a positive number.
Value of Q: -1.3 angstroms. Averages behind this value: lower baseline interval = 5.97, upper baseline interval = 5.79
